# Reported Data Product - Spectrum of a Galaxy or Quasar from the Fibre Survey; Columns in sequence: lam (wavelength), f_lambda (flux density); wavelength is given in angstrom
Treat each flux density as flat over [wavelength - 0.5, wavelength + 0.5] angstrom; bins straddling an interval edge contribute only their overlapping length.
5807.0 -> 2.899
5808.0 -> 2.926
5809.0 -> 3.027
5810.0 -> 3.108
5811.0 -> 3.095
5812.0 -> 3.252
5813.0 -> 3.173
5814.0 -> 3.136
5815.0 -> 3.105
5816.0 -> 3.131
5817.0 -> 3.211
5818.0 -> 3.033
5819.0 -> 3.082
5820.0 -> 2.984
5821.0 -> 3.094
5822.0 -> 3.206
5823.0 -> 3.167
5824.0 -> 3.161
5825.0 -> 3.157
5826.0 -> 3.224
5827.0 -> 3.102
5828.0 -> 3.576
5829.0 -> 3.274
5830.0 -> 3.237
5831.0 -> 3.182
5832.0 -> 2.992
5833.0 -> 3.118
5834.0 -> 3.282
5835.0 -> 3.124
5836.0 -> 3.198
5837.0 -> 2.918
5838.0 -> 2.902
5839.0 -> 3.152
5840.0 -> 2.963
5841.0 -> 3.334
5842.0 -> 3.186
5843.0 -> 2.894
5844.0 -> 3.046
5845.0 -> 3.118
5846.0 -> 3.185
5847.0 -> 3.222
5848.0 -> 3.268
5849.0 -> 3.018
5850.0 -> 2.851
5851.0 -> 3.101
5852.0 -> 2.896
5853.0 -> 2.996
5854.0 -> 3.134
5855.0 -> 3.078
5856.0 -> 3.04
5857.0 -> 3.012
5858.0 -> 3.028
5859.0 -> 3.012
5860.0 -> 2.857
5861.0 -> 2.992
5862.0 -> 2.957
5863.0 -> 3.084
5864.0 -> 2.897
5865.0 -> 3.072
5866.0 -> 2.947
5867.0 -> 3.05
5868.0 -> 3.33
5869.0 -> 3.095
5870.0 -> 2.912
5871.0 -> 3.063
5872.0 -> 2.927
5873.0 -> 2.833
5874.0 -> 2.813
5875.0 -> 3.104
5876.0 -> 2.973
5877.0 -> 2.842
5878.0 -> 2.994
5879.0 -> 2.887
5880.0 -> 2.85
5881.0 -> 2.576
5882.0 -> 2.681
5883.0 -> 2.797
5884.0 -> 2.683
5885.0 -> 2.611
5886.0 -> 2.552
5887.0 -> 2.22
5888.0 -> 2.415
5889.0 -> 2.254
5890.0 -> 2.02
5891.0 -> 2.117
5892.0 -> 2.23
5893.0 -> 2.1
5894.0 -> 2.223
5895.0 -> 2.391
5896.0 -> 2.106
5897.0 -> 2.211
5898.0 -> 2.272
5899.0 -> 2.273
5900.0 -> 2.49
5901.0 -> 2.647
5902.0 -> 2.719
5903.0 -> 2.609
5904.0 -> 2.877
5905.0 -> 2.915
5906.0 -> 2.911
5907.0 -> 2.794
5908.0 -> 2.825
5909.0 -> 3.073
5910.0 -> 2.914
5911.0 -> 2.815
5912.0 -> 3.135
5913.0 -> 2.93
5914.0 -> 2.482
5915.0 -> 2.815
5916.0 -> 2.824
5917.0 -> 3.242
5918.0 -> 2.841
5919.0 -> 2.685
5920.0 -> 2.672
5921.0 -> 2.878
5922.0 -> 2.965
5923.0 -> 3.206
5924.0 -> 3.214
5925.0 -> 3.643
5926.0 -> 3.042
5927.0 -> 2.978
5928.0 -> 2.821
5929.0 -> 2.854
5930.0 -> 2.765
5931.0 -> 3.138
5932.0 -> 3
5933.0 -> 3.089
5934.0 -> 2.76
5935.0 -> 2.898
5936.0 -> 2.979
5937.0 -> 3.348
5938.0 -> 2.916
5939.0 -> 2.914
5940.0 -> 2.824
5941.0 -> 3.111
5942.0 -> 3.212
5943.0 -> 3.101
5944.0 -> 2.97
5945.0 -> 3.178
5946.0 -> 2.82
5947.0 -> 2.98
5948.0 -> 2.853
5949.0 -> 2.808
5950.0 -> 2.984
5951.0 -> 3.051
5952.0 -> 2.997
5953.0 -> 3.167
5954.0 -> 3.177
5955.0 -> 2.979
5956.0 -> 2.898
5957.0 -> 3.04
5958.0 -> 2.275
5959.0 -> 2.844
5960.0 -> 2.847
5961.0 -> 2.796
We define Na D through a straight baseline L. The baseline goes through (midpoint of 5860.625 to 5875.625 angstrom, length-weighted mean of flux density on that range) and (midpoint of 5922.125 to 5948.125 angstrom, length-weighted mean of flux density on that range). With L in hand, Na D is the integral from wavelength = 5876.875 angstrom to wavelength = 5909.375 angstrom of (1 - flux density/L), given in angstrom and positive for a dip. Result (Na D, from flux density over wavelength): 5.0 angstrom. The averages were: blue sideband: 3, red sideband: 3.03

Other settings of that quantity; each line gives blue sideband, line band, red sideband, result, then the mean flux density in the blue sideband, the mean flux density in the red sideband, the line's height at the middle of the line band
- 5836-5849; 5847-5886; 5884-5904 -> -2.84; 3.1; 2.36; 2.76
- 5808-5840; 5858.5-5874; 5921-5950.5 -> 0.47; 3.14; 3.01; 3.09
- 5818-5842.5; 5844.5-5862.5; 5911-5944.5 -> 0.37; 3.15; 2.97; 3.11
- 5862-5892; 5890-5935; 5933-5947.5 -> 2.35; 2.77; 3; 2.9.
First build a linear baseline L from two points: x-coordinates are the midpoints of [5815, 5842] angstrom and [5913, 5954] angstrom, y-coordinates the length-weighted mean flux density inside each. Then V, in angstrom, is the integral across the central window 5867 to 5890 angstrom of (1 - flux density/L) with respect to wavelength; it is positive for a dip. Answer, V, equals 2.1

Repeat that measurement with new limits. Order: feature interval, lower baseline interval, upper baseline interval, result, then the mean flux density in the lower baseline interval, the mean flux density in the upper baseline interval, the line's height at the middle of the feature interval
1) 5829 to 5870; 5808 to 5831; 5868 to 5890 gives -1.58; 3.16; 2.76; 2.96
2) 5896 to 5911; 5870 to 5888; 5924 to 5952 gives 1.09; 2.78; 3.01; 2.87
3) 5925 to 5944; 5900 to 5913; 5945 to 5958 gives -0.57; 2.84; 2.96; 2.92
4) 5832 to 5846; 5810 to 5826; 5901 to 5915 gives -0.13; 3.13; 2.84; 3.07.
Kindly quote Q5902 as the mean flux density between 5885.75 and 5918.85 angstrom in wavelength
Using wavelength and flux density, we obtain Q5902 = 2.58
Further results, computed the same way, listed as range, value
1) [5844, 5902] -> 2.78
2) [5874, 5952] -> 2.79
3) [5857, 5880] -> 2.98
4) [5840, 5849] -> 3.14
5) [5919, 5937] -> 3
